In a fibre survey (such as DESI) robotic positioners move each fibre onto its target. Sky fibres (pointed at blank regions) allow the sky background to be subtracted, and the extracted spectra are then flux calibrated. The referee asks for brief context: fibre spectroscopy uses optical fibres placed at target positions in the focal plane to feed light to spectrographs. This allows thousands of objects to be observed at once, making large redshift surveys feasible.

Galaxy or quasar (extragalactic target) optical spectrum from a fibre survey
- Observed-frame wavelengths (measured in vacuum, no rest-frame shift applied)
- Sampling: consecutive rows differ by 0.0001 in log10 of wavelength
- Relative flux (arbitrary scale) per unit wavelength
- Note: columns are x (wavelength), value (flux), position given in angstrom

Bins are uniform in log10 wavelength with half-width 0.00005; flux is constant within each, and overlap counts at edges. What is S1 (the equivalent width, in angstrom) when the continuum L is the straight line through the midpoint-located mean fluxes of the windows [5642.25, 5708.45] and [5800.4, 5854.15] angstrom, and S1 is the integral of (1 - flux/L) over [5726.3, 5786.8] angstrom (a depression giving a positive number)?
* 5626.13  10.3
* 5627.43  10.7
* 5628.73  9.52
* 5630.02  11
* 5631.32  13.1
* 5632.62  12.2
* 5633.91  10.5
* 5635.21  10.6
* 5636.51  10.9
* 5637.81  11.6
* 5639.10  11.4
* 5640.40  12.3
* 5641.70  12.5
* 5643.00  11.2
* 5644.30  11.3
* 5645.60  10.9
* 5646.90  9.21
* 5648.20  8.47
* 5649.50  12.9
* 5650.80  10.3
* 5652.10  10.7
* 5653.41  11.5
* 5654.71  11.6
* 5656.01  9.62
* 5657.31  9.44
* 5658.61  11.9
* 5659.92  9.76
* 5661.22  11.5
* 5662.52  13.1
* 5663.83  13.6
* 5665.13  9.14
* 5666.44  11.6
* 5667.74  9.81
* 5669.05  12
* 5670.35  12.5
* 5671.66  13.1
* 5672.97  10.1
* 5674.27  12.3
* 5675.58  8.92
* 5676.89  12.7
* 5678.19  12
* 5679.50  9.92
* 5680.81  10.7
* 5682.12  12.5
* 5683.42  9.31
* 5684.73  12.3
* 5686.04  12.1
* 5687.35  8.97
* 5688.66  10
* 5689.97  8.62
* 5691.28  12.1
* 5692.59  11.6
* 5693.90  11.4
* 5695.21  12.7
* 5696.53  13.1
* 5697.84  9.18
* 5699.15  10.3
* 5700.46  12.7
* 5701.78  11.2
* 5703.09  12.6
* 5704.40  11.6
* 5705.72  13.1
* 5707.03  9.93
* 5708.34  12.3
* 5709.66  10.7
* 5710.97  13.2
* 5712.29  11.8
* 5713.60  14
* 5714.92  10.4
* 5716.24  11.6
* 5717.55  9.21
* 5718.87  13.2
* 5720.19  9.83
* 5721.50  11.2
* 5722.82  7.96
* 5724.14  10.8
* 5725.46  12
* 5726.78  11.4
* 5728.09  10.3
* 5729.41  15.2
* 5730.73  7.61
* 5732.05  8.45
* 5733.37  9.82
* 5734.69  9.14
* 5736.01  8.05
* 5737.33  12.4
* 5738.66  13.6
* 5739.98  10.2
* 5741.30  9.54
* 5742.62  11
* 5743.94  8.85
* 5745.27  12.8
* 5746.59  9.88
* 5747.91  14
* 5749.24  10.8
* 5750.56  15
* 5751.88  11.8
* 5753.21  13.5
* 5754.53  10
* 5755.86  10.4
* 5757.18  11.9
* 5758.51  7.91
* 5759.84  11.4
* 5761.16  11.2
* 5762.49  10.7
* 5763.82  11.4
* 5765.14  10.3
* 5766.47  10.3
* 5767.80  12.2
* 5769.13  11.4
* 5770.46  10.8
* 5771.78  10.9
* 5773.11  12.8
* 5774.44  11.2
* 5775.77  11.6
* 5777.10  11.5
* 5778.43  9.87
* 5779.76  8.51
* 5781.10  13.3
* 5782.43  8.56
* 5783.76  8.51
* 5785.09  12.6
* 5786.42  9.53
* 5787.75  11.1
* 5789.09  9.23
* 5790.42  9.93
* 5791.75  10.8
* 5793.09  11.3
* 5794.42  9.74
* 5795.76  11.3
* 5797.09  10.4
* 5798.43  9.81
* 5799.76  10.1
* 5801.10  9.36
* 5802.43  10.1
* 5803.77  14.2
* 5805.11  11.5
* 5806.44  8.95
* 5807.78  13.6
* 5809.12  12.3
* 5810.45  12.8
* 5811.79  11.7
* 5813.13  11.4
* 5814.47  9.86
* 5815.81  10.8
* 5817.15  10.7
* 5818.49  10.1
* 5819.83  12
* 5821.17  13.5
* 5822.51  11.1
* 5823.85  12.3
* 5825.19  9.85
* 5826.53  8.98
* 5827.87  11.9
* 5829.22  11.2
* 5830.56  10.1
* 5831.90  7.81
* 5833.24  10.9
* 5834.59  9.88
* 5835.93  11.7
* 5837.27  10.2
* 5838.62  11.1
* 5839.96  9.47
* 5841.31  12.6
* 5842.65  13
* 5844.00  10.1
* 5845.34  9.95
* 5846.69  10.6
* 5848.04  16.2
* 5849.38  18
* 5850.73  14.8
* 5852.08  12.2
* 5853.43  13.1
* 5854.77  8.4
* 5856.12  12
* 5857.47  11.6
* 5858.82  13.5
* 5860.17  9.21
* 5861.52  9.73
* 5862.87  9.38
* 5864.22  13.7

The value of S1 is 2.2 angstrom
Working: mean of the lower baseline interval 11.2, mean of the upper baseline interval 11.5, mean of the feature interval 10.9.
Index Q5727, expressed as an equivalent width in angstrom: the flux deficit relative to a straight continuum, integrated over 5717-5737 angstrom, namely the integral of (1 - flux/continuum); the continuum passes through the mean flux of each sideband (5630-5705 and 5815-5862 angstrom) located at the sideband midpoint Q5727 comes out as 1.7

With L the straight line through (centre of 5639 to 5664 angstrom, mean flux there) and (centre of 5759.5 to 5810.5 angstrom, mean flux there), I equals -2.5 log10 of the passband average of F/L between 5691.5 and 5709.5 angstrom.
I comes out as -0.06 mag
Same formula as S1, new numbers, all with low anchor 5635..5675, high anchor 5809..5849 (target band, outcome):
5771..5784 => 0.5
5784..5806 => 1.1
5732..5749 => 0.8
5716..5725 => 0.5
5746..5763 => -0.4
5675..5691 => 0.7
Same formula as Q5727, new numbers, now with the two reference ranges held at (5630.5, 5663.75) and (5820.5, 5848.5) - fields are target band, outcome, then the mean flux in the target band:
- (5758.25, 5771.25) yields 0.3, 10.9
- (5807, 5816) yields -0.6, 11.8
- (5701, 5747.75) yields 0.4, 11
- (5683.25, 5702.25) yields 0.1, 11.1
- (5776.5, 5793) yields 1.1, 10.3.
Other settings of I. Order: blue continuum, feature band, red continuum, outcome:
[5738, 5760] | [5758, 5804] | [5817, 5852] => 0.07 mag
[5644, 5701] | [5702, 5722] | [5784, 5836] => -0.06 mag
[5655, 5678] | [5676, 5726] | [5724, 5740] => -0.03 mag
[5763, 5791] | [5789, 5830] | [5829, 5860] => 0.02 mag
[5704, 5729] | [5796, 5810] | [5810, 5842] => -0.01 mag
